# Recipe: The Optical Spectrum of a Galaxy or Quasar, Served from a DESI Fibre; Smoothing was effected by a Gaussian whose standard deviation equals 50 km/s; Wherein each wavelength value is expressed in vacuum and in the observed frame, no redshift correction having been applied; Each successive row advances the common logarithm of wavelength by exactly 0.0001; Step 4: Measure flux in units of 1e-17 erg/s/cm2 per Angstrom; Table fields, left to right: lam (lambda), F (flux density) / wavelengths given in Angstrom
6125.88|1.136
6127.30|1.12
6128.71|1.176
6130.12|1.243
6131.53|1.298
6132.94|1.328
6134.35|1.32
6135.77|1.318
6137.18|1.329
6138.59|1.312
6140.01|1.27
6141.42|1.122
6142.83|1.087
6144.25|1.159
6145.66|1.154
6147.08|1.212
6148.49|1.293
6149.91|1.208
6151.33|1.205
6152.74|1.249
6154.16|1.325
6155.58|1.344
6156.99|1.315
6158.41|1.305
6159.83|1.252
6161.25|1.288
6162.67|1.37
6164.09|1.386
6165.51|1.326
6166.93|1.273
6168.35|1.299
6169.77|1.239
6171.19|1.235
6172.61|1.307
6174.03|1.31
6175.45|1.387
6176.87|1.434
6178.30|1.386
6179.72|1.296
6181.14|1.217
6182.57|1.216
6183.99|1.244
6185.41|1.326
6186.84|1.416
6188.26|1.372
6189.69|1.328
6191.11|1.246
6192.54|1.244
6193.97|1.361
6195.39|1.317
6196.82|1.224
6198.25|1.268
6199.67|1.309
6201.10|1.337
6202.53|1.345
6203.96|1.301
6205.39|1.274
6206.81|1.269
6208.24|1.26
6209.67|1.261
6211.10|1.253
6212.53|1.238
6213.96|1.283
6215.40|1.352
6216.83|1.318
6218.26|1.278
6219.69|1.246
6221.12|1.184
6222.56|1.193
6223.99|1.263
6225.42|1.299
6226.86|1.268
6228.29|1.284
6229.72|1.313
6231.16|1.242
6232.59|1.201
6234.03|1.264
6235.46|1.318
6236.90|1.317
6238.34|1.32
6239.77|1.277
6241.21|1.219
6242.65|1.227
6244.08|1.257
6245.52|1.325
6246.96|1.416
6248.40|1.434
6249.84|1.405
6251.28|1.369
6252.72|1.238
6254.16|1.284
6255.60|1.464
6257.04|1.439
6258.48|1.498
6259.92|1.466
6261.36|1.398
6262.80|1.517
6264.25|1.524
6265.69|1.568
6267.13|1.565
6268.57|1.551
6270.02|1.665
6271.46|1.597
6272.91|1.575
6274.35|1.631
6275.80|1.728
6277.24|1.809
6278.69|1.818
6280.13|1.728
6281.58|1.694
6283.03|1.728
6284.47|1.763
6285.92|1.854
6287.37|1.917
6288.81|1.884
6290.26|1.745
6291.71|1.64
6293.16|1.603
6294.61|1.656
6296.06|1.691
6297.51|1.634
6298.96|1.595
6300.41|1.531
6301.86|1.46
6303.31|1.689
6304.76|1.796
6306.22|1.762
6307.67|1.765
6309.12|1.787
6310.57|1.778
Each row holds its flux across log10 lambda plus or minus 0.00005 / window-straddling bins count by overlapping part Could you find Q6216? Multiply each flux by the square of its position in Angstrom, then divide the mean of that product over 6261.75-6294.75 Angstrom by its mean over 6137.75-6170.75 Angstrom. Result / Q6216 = 1.4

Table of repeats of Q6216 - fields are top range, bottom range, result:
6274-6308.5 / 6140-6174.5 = 1.42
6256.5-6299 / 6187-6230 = 1.31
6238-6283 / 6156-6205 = 1.17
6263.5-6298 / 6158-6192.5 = 1.34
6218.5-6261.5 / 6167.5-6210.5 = 1.03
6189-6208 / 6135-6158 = 1.06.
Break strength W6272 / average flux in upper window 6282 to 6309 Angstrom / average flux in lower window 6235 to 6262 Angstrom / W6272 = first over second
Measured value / 1.3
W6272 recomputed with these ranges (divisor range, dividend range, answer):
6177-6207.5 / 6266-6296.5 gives 1.31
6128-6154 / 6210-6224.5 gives 1.02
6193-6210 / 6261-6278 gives 1.23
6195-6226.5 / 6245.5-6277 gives 1.17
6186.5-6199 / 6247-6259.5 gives 1.07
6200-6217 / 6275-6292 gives 1.38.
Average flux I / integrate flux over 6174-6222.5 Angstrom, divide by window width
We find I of 1.3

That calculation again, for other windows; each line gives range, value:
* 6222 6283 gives 1.43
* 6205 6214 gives 1.26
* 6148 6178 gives 1.3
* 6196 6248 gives 1.28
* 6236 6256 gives 1.32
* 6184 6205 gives 1.31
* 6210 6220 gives 1.28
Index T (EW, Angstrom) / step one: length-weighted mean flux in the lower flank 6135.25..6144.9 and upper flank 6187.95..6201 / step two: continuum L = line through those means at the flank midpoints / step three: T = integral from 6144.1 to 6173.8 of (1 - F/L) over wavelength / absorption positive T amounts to -0.6 Angstrom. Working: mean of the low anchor 1.23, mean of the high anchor 1.3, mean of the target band 1.28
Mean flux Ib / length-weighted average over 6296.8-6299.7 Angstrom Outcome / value 1.61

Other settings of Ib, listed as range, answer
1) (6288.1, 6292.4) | 1.76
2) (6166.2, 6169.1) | 1.29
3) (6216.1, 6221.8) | 1.26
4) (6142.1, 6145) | 1.12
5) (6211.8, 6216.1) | 1.29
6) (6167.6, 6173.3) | 1.27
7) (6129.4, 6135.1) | 1.3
